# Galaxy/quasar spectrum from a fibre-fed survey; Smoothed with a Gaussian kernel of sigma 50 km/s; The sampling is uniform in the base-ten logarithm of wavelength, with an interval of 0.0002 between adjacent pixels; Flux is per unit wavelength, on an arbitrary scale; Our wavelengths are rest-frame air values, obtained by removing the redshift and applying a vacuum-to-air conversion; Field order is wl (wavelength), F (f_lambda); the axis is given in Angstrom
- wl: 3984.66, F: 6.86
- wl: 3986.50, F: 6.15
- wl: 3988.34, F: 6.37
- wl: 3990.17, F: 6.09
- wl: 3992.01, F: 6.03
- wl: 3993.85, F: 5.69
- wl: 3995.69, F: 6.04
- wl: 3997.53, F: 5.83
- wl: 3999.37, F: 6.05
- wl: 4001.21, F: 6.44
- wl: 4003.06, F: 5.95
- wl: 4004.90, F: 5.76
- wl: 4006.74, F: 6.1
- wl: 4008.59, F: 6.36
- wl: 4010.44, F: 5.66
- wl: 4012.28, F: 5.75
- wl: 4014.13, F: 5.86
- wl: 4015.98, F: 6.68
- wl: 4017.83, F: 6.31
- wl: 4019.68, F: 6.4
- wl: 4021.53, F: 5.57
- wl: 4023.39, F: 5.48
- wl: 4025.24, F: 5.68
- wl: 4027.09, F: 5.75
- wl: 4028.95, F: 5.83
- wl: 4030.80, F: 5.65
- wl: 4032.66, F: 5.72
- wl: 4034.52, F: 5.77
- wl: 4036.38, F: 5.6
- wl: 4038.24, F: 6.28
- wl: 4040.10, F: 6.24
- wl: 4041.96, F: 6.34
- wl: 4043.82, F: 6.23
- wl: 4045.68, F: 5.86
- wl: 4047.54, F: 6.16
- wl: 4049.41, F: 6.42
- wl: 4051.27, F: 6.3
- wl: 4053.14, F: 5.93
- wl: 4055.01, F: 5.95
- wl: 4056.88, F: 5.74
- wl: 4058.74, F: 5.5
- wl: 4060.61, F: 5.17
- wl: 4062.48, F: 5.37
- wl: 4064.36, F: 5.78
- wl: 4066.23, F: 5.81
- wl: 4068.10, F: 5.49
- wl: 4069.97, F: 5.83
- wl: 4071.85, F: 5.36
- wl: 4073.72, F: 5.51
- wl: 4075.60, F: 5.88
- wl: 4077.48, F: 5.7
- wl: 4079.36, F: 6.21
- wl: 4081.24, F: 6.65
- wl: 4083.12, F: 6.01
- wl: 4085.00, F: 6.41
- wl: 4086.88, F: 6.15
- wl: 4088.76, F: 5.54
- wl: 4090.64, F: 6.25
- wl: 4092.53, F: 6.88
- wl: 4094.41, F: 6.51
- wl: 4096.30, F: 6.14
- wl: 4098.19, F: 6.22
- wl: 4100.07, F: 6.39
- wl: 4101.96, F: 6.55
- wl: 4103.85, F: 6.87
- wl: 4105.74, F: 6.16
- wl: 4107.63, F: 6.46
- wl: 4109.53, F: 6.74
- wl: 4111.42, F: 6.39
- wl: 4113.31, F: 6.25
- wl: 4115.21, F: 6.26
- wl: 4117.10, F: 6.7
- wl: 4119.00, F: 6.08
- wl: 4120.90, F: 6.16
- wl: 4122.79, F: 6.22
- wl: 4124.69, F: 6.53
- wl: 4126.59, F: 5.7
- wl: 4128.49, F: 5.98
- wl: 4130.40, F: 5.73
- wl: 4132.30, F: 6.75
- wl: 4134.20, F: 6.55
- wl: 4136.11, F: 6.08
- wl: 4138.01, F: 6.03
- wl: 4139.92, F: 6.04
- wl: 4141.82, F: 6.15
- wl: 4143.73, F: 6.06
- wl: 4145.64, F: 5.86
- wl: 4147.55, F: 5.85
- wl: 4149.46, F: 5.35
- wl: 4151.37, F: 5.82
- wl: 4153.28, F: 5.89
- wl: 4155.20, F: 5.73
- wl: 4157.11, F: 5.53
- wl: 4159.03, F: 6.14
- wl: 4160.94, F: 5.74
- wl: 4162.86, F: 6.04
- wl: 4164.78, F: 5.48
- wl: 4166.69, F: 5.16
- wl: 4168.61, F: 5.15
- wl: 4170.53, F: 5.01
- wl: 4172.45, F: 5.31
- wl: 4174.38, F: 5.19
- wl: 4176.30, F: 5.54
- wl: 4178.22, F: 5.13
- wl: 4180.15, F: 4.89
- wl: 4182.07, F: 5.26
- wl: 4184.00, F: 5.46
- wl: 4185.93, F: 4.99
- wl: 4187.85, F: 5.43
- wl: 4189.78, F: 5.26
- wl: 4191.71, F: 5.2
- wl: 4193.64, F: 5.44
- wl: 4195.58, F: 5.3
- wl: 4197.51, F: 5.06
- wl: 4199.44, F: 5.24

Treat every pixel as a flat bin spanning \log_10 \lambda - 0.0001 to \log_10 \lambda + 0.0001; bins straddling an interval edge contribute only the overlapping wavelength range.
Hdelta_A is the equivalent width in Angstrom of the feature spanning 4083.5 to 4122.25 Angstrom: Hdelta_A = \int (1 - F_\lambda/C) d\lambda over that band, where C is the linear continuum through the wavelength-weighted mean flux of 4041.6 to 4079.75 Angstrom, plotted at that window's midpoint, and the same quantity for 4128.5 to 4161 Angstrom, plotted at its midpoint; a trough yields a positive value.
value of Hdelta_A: -3.0 Angstrom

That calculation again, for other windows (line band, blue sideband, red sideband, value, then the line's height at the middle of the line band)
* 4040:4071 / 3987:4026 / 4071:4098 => 0.93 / 6.06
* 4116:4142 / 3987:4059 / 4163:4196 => -3.29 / 5.5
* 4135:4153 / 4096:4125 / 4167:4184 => -0.45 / 5.77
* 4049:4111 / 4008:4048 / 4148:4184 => -3.09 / 5.77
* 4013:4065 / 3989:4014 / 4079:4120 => 1.80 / 6.13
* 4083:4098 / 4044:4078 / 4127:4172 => -1.18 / 5.79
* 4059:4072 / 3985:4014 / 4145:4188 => 0.57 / 5.81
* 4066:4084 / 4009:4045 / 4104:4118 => 1.11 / 6.23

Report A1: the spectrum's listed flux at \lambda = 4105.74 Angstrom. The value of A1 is 6.16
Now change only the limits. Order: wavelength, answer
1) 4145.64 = 5.86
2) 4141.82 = 6.15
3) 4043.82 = 6.23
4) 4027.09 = 5.75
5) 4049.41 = 6.42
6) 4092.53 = 6.88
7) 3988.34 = 6.37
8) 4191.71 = 5.2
